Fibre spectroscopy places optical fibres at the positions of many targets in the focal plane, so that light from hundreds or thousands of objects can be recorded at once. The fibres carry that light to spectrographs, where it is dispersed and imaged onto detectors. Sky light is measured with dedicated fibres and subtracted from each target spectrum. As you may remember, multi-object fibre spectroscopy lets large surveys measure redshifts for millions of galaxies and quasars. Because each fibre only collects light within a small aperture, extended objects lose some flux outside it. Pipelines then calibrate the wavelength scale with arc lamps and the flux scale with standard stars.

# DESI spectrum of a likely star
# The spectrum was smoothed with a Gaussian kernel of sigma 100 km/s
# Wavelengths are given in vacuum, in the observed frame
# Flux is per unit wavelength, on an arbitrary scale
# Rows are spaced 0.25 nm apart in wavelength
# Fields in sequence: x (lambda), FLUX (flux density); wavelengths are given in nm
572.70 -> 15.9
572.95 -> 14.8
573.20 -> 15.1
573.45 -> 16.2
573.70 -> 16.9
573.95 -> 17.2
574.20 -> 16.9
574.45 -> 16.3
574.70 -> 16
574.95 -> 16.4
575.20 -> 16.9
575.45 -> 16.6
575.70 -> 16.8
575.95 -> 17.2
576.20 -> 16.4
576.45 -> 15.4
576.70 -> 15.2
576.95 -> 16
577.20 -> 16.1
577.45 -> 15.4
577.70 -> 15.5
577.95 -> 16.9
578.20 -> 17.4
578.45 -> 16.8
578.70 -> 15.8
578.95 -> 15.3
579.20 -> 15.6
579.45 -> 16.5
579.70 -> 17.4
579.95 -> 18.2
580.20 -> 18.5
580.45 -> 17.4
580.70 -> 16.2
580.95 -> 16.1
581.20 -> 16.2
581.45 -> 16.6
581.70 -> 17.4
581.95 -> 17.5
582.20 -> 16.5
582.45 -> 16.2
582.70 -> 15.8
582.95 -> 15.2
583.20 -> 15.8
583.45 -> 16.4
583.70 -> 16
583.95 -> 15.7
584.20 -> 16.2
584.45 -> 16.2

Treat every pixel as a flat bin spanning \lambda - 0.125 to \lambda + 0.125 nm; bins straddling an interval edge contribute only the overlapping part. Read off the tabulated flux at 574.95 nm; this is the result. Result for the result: 16.4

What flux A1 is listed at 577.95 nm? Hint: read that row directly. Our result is 16.9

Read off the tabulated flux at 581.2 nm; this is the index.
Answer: 16.2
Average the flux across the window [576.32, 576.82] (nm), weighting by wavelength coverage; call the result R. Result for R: 15.3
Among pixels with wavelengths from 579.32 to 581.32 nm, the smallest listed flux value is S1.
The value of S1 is 16.1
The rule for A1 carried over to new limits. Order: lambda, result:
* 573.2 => 15.1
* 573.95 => 17.2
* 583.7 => 16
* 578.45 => 16.8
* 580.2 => 18.5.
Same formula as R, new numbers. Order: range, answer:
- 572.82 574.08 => 16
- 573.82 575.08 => 16.6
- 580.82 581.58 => 16.3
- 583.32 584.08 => 16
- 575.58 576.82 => 16.2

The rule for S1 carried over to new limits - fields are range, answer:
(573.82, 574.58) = 16.3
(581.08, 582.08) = 16.2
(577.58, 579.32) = 15.3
